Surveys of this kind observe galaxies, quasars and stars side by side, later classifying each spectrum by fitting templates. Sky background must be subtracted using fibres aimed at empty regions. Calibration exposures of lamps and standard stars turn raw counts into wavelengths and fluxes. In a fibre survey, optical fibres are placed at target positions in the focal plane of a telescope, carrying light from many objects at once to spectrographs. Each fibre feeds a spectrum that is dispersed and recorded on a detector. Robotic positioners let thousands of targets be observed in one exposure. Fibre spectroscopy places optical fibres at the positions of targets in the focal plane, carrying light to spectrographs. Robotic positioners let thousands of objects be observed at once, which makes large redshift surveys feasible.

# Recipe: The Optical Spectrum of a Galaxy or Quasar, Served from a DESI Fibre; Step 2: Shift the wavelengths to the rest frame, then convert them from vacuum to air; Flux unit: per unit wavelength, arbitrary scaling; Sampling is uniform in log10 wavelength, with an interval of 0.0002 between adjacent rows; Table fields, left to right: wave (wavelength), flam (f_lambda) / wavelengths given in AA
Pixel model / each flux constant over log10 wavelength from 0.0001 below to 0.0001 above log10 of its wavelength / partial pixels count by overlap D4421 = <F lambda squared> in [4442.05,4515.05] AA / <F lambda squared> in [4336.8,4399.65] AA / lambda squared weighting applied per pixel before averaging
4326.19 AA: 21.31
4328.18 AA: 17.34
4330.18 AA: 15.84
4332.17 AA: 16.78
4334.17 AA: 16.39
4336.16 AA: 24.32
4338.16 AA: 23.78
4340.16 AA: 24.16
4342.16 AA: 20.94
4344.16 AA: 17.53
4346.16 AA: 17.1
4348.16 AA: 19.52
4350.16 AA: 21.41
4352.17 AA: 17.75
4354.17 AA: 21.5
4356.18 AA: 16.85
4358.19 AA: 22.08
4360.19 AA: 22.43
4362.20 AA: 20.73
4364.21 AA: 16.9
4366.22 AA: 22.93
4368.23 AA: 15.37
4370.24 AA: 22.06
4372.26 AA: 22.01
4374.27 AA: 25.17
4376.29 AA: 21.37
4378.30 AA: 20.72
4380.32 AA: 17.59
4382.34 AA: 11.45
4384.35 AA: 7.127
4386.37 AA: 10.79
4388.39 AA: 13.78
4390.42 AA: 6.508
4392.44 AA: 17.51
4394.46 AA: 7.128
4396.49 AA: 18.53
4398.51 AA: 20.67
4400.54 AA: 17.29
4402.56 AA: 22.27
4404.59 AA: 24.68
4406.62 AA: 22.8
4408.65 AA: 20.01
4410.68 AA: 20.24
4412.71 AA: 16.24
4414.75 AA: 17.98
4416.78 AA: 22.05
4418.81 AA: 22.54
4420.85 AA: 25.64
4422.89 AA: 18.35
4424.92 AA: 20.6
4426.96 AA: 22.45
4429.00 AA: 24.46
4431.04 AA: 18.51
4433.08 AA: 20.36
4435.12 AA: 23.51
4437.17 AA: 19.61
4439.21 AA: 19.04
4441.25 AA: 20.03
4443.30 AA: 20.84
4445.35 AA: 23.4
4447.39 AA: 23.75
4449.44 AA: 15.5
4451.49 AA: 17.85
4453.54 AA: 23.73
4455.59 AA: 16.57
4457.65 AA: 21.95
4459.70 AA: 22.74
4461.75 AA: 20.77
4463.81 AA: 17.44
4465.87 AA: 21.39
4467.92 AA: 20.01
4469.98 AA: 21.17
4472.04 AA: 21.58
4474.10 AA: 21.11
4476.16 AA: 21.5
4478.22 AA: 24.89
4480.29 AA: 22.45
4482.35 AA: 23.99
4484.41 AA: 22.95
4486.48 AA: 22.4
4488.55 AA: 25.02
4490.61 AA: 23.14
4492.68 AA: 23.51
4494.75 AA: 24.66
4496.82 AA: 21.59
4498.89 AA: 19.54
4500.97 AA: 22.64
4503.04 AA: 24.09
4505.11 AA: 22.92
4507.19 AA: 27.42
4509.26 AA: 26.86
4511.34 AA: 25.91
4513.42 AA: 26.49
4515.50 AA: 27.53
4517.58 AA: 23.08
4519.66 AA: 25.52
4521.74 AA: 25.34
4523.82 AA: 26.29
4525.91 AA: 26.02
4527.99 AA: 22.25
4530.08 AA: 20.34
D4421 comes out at 1.30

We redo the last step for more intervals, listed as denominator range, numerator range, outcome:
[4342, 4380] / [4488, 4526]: 1.30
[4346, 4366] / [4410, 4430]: 1.09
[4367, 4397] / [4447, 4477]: 1.34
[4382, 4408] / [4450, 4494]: 1.44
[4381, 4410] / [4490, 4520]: 1.61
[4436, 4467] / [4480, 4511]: 1.19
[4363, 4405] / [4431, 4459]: 1.23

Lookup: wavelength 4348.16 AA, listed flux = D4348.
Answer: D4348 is 19.52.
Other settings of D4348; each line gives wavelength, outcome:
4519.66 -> 25.52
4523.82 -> 26.29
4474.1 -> 21.11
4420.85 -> 25.64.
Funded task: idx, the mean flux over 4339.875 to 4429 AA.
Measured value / 18.9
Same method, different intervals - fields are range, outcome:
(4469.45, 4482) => 22.3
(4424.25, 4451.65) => 20.8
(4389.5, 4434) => 19.4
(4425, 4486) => 21.2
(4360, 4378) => 20.9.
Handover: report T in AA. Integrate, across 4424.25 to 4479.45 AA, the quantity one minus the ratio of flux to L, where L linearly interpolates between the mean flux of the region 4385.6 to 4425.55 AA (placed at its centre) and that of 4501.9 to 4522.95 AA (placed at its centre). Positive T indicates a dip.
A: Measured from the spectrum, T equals 1.2 AA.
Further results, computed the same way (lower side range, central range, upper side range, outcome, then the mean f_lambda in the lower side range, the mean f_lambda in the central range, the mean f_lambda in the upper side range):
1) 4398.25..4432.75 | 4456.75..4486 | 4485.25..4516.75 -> 1.8 AA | 21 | 21.7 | 24.2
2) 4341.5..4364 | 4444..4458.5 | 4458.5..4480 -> 0.5 AA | 19.7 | 20.4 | 21.3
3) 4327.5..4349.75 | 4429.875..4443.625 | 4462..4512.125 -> 0.9 AA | 19.5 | 20.3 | 22.8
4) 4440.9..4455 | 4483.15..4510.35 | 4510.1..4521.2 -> 0.8 AA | 20.6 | 23.6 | 25.7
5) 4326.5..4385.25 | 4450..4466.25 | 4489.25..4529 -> 1.9 AA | 19.3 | 20.1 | 24.5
